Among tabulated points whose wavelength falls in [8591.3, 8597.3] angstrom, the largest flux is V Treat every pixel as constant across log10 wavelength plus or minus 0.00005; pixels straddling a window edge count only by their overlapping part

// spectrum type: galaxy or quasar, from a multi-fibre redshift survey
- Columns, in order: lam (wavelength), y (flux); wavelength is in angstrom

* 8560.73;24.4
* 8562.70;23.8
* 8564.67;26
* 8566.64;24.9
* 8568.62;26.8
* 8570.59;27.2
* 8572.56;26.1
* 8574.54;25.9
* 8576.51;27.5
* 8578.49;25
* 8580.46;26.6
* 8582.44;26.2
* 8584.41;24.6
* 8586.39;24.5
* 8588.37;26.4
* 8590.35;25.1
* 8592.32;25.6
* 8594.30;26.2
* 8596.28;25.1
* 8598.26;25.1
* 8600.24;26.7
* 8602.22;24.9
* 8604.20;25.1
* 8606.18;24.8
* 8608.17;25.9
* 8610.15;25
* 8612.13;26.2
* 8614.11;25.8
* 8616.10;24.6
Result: 26.2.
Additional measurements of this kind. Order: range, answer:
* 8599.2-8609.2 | 26.7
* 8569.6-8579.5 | 27.5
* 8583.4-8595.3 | 26.4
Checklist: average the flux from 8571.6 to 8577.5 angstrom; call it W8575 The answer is 26.5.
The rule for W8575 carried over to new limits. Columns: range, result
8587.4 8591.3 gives 25.7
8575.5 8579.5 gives 26.3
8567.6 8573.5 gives 26.7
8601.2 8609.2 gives 25.2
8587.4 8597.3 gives 25.7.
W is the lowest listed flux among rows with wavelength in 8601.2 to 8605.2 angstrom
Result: 24.9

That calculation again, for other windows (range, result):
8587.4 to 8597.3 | 25.1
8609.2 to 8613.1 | 25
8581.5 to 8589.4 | 24.5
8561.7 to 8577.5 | 23.8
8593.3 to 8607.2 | 24.8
